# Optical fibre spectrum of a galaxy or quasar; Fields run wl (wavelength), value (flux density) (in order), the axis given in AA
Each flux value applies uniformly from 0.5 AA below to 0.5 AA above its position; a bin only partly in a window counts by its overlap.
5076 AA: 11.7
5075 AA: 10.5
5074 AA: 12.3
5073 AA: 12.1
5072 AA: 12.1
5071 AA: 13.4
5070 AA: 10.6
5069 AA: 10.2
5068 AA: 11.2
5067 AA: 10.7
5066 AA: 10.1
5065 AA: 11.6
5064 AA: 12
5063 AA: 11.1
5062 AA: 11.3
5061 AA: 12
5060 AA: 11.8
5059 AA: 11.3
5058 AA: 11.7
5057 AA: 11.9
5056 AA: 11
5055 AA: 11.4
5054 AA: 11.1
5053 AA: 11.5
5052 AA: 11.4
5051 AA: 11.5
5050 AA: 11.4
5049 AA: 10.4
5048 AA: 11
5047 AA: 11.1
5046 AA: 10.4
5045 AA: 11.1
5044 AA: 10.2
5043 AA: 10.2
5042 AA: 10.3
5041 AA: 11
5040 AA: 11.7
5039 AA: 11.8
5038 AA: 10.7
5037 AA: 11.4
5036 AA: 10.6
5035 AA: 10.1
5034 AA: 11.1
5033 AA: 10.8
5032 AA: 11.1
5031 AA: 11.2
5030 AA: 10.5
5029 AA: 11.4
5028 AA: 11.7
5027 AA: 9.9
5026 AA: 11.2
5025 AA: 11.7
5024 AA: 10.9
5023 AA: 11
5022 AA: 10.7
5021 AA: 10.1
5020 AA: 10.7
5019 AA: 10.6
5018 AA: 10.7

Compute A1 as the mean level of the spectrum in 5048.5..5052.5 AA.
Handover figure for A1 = 11.2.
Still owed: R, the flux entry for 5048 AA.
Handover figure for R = 11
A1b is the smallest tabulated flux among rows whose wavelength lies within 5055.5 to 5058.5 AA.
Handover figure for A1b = 11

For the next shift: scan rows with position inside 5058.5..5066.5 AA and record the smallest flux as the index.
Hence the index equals 10.1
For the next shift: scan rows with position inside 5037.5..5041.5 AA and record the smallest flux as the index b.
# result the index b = 10.7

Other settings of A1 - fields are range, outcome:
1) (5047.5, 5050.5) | 10.9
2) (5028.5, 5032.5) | 11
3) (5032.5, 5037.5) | 10.8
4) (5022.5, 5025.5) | 11.2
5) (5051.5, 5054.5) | 11.3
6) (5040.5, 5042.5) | 10.7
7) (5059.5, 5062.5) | 11.7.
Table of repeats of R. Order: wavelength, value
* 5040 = 11.7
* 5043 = 10.2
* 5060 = 11.8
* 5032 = 11.1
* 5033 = 10.8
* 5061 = 12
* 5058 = 11.7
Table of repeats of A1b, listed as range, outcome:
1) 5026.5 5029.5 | 9.9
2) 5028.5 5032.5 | 10.5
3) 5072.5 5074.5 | 12.1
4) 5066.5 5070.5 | 10.2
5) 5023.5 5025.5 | 10.9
